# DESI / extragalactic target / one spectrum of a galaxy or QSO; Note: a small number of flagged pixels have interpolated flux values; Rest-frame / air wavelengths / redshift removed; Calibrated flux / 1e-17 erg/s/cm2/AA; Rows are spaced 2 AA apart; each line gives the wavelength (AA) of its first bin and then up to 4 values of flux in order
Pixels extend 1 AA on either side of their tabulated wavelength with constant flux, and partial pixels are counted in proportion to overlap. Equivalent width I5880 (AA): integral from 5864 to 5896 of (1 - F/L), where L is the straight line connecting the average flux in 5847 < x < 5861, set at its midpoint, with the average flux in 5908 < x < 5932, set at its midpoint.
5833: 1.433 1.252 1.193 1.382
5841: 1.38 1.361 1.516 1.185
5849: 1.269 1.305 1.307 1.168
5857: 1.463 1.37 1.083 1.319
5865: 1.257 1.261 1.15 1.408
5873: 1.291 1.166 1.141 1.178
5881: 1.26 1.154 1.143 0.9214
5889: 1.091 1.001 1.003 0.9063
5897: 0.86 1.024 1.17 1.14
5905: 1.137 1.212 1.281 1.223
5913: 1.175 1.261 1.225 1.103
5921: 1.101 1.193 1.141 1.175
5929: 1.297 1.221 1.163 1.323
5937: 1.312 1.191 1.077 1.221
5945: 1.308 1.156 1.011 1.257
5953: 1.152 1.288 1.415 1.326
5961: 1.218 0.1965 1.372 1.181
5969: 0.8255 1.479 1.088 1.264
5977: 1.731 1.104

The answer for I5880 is 2.8 AA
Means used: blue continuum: 1.29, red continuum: 1.2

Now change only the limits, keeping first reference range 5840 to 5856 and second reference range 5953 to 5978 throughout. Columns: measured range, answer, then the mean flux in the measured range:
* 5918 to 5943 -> 0.77 AA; 1.19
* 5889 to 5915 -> 3.25 AA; 1.1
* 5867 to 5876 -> 0.24 AA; 1.25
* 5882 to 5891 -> 1.45 AA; 1.07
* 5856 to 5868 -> 0.05 AA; 1.29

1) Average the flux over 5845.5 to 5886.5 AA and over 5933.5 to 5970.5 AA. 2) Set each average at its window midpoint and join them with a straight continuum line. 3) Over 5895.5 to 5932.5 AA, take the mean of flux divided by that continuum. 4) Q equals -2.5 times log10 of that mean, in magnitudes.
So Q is 0.03 mag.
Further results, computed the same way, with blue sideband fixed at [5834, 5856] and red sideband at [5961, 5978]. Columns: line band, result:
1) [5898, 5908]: 0.09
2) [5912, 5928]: 0.03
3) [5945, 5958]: -0.05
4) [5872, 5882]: 0.05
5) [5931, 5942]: -0.02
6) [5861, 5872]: 0.01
